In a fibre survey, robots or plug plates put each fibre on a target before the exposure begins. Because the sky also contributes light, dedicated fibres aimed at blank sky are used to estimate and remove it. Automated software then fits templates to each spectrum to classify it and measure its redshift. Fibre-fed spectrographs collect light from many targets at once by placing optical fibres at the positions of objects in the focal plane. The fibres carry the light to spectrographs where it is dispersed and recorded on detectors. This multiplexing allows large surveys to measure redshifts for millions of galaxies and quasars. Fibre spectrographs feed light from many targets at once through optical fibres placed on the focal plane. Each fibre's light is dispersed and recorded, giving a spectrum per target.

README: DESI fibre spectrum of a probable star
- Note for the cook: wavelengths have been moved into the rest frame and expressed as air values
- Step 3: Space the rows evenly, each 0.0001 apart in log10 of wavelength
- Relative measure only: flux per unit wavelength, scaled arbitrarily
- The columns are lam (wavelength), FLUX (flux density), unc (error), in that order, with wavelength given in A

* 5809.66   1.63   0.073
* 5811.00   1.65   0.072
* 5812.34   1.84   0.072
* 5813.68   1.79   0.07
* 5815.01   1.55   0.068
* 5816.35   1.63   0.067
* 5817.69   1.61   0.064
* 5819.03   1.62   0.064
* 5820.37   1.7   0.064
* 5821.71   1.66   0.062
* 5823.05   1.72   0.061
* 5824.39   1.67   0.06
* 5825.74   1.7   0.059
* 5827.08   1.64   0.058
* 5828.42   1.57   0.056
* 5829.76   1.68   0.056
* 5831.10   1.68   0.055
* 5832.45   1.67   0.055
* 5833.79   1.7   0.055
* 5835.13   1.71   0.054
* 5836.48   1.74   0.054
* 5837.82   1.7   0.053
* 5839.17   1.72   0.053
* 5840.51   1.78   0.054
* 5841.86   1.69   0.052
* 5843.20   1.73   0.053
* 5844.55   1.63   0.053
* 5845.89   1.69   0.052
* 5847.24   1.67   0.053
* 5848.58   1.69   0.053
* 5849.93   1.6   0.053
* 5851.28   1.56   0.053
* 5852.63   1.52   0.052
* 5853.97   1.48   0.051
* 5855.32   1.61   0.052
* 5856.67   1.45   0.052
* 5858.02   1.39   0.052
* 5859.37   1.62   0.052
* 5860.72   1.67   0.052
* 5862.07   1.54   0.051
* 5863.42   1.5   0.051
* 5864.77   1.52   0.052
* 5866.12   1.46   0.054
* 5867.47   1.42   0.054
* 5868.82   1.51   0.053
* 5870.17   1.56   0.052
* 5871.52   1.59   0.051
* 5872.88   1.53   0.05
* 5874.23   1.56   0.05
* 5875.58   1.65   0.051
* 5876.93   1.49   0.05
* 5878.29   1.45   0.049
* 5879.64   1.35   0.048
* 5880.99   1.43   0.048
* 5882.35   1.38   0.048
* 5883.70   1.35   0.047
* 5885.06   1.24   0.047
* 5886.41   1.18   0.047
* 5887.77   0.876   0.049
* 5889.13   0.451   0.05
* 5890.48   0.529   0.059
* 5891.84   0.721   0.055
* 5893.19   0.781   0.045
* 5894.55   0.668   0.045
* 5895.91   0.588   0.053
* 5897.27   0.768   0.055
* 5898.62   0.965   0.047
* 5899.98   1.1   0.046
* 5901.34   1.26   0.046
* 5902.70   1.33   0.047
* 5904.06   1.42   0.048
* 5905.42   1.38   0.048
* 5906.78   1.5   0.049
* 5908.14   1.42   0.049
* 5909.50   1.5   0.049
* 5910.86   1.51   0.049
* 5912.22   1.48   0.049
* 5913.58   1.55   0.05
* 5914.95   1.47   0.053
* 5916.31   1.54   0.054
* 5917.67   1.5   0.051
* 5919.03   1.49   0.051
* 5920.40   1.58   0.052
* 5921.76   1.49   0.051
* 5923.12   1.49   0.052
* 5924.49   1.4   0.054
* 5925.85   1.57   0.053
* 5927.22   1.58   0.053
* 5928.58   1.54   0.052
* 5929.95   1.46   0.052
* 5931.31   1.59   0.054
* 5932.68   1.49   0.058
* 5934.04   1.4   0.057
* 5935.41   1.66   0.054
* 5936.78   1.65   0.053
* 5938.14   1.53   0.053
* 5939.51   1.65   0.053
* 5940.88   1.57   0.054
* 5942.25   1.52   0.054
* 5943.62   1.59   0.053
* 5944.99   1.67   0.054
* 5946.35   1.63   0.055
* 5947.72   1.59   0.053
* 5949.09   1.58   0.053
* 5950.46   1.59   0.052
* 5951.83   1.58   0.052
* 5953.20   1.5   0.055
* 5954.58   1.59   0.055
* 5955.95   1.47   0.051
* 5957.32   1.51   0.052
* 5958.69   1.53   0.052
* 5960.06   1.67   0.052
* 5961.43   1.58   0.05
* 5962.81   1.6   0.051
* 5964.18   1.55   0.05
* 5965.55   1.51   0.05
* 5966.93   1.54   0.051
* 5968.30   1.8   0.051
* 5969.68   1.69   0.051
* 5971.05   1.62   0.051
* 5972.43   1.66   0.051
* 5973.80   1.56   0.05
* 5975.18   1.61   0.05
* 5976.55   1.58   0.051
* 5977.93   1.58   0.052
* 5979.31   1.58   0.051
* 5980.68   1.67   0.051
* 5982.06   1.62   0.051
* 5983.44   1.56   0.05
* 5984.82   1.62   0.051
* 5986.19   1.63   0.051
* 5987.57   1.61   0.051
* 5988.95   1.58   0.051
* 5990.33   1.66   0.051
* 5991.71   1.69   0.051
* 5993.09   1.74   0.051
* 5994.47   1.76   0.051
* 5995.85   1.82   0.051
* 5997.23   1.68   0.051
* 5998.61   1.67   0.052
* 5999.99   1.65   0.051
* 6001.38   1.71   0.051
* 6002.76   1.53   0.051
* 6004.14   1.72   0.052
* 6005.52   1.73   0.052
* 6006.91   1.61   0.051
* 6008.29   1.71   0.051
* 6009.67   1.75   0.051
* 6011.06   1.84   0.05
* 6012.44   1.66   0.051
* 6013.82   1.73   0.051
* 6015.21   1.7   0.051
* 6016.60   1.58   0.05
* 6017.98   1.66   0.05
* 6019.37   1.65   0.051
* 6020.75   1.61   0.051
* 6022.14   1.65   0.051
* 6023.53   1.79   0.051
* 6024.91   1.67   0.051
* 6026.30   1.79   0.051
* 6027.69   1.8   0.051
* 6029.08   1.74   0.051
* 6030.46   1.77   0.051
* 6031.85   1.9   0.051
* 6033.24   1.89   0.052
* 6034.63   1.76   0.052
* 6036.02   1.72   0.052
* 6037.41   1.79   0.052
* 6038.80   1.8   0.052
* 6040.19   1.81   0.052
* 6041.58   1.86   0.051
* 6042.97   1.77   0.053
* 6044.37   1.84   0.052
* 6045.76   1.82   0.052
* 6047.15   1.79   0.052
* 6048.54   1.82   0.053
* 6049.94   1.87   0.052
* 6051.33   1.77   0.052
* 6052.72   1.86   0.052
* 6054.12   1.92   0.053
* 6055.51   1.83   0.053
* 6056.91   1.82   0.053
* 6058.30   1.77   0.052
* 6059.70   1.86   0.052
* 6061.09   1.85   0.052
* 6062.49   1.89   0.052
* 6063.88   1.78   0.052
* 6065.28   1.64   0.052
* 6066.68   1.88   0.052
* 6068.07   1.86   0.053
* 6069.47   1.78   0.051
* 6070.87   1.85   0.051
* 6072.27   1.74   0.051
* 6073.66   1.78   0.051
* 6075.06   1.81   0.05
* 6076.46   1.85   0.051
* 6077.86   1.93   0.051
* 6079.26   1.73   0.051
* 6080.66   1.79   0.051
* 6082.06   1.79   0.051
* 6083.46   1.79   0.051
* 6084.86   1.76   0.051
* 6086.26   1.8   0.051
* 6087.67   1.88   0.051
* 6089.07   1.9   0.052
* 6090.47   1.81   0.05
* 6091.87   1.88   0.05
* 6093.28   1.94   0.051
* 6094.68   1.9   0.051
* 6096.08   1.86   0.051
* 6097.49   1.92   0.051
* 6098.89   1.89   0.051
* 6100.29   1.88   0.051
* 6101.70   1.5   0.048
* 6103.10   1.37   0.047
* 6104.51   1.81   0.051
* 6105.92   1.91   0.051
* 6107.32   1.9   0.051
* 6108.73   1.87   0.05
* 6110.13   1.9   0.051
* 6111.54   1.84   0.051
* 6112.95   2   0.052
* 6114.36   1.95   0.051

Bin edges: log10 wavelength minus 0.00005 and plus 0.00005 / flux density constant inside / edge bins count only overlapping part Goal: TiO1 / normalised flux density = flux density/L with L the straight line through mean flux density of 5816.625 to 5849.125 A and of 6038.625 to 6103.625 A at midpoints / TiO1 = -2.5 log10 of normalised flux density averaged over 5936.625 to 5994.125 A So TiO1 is 0.10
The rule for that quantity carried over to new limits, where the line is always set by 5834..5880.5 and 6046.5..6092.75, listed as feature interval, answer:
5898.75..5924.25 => 0.15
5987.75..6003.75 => 0.04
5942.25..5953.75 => 0.06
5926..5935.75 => 0.09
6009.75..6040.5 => 0.02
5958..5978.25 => 0.07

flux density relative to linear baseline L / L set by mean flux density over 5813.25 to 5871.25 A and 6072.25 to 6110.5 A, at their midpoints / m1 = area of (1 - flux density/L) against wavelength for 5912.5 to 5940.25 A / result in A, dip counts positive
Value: 2.6 A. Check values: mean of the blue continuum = 1.62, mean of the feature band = 1.53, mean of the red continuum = 1.82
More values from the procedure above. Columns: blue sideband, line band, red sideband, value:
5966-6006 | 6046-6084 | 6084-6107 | -1.0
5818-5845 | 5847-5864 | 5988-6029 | 1.3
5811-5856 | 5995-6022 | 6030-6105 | 1.4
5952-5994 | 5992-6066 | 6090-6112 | -2.5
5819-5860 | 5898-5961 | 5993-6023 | 6.2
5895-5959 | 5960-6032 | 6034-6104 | -1.6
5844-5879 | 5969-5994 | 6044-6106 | 1.1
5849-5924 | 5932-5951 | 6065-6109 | -1.4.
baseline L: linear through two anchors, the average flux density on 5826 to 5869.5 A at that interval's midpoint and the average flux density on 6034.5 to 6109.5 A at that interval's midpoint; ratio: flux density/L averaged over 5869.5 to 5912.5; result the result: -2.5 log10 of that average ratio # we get 0.33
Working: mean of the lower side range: 1.61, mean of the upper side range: 1.82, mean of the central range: 1.22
